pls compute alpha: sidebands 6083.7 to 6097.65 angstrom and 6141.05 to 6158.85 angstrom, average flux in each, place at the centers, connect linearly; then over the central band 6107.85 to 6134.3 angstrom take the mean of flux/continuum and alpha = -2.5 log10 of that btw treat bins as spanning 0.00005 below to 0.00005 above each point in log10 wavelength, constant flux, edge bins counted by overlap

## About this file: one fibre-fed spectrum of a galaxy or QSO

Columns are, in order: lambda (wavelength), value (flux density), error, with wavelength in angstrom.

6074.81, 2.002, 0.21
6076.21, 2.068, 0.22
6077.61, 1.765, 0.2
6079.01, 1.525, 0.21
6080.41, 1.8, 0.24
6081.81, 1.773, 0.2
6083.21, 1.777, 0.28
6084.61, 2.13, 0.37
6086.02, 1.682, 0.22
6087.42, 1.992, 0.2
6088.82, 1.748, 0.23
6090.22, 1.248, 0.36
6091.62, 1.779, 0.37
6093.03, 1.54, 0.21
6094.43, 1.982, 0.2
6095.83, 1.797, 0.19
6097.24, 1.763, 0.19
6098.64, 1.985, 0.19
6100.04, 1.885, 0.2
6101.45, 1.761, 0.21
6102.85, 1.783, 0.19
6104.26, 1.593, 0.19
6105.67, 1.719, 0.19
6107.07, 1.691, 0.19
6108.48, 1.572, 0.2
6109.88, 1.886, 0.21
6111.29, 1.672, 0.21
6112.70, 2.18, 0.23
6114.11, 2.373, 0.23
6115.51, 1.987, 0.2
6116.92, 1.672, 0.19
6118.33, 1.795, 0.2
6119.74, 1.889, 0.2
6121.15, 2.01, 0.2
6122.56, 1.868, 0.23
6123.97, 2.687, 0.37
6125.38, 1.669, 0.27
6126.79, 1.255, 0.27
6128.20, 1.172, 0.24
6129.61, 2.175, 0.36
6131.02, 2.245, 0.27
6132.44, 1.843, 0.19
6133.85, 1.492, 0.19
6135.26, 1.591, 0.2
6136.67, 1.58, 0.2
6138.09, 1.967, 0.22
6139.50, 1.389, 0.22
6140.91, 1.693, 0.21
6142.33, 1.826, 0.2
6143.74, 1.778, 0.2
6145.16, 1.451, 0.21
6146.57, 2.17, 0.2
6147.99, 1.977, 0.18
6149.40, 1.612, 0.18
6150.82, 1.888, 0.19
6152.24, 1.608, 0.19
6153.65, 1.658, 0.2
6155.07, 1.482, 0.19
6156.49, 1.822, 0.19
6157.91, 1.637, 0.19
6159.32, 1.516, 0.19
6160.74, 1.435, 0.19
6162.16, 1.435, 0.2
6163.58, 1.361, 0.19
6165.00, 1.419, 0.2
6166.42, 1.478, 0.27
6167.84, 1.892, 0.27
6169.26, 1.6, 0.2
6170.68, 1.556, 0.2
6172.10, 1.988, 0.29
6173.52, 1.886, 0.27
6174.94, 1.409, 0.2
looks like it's -0.07 mag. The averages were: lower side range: 1.77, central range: 1.87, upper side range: 1.74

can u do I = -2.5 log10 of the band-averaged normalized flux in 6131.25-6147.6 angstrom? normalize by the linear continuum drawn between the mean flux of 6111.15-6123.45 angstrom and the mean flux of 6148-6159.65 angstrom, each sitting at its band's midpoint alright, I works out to 0.04 mag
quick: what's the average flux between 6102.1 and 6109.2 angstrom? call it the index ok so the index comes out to 1.67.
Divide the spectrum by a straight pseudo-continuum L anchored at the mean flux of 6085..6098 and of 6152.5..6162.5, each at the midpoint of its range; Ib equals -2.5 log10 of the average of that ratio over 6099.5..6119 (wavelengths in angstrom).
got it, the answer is -0.08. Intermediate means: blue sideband 1.74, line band 1.83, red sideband 1.58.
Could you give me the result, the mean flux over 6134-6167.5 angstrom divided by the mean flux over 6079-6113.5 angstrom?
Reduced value 0.92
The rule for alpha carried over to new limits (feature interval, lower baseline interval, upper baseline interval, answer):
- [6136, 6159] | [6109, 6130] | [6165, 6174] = 0.04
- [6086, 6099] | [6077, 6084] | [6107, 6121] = 0.02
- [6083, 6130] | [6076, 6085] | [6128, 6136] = -0.01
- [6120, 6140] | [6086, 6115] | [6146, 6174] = -0.03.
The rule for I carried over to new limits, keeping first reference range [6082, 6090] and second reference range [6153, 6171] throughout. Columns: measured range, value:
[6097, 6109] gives 0.007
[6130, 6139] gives -0.085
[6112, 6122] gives -0.158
